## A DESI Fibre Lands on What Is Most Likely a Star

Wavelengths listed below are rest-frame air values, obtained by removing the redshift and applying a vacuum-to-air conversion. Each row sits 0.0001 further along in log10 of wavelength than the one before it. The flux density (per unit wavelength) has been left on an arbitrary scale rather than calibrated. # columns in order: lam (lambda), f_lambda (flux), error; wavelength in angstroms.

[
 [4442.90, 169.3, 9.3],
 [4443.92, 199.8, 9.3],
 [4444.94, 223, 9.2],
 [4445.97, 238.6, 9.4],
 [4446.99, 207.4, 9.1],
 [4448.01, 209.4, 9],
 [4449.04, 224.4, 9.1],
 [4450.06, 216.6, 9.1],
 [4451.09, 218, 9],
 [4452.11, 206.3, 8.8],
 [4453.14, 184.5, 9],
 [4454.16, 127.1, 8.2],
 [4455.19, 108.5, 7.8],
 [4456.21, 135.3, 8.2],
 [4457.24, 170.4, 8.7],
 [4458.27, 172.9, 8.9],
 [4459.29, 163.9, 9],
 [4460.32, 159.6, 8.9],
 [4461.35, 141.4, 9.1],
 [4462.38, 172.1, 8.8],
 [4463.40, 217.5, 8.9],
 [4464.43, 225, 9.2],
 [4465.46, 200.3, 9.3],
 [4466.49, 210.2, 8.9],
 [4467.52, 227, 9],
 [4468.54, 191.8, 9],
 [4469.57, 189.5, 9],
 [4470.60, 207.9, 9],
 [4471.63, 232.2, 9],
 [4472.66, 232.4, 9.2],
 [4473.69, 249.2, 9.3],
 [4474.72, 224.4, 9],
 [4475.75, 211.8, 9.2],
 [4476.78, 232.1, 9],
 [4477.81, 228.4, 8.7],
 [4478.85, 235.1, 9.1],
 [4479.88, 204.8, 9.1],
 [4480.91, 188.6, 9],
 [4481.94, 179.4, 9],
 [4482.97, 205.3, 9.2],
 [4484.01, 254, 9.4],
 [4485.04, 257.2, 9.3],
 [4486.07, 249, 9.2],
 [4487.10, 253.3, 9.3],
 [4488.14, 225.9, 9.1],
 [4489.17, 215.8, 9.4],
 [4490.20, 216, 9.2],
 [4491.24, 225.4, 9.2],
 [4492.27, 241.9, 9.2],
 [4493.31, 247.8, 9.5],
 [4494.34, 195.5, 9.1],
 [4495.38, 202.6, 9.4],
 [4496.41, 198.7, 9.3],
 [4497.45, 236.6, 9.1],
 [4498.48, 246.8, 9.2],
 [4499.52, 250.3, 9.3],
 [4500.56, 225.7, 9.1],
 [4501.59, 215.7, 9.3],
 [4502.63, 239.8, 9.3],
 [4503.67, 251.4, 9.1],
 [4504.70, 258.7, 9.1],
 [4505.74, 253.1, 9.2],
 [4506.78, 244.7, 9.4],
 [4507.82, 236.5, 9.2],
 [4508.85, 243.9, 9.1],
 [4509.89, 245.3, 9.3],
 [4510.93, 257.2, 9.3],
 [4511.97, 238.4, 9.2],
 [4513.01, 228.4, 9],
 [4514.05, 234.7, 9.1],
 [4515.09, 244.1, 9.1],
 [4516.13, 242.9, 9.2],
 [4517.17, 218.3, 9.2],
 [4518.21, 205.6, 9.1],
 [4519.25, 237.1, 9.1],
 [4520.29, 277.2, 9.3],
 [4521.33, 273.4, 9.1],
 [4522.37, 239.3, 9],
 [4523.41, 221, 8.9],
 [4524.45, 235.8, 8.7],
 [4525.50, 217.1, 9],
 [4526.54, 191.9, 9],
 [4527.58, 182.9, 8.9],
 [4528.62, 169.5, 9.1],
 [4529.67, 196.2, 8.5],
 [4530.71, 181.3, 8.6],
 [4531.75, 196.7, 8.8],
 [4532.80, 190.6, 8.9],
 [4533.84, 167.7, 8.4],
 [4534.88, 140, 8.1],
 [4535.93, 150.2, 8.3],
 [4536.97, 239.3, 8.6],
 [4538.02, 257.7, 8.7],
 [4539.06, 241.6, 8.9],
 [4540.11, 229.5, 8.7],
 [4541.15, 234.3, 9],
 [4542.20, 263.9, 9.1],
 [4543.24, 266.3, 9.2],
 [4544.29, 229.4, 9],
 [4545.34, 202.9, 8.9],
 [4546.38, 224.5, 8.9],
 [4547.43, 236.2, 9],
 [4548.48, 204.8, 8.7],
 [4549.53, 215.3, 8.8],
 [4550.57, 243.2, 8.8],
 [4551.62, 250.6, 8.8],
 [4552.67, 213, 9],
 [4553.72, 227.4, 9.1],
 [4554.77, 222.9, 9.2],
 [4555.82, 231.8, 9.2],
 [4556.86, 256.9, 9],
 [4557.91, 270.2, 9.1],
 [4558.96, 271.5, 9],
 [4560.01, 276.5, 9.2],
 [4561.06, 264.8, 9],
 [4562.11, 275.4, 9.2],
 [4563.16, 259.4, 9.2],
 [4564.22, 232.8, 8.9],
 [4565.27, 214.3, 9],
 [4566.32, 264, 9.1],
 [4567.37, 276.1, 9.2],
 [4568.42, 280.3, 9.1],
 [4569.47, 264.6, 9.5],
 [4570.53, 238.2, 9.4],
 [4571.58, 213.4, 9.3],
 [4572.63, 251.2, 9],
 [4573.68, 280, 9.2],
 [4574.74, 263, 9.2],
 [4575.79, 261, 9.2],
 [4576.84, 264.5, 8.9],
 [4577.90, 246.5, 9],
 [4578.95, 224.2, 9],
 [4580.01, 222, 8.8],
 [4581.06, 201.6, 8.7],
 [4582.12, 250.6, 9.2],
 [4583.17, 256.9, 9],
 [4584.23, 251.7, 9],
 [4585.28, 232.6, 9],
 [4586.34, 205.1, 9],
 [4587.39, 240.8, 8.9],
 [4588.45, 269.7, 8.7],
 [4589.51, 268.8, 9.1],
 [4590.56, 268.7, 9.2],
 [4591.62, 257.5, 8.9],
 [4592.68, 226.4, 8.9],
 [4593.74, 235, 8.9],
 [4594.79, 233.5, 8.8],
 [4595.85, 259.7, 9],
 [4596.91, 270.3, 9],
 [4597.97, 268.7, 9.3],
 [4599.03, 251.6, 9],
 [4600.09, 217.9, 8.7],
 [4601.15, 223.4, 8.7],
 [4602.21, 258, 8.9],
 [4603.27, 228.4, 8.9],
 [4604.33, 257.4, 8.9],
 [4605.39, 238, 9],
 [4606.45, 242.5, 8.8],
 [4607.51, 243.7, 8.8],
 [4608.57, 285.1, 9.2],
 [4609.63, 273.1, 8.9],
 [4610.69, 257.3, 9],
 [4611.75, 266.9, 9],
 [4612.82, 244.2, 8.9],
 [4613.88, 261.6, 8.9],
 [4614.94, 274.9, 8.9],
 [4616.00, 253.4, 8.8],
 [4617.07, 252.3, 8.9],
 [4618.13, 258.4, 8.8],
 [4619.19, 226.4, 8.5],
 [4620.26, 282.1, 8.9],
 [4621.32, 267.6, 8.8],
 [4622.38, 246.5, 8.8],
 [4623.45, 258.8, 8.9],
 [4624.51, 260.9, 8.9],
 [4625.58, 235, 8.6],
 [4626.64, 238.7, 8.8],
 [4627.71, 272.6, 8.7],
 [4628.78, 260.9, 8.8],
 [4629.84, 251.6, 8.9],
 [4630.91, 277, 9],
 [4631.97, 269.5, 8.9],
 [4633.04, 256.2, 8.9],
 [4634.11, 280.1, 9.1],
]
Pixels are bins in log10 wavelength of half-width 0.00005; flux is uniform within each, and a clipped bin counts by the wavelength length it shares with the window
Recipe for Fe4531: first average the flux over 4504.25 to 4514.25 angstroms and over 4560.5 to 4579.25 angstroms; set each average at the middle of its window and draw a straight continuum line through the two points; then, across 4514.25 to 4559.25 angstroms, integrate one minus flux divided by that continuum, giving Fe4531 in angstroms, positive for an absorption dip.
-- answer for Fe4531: 4.61 angstroms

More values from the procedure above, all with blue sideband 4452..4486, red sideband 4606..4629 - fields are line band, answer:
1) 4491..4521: -3.2 angstroms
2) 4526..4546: 1.6 angstroms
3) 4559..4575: -1.3 angstroms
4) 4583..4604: 0.1 angstroms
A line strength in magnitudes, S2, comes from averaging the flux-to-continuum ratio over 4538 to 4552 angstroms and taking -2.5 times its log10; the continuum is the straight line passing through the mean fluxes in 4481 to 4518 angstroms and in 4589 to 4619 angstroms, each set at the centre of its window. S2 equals 0.03 mag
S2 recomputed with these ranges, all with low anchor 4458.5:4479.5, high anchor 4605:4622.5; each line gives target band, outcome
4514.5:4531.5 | 0.03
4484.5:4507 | -0.08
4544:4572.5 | -0.02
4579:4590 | 0.04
